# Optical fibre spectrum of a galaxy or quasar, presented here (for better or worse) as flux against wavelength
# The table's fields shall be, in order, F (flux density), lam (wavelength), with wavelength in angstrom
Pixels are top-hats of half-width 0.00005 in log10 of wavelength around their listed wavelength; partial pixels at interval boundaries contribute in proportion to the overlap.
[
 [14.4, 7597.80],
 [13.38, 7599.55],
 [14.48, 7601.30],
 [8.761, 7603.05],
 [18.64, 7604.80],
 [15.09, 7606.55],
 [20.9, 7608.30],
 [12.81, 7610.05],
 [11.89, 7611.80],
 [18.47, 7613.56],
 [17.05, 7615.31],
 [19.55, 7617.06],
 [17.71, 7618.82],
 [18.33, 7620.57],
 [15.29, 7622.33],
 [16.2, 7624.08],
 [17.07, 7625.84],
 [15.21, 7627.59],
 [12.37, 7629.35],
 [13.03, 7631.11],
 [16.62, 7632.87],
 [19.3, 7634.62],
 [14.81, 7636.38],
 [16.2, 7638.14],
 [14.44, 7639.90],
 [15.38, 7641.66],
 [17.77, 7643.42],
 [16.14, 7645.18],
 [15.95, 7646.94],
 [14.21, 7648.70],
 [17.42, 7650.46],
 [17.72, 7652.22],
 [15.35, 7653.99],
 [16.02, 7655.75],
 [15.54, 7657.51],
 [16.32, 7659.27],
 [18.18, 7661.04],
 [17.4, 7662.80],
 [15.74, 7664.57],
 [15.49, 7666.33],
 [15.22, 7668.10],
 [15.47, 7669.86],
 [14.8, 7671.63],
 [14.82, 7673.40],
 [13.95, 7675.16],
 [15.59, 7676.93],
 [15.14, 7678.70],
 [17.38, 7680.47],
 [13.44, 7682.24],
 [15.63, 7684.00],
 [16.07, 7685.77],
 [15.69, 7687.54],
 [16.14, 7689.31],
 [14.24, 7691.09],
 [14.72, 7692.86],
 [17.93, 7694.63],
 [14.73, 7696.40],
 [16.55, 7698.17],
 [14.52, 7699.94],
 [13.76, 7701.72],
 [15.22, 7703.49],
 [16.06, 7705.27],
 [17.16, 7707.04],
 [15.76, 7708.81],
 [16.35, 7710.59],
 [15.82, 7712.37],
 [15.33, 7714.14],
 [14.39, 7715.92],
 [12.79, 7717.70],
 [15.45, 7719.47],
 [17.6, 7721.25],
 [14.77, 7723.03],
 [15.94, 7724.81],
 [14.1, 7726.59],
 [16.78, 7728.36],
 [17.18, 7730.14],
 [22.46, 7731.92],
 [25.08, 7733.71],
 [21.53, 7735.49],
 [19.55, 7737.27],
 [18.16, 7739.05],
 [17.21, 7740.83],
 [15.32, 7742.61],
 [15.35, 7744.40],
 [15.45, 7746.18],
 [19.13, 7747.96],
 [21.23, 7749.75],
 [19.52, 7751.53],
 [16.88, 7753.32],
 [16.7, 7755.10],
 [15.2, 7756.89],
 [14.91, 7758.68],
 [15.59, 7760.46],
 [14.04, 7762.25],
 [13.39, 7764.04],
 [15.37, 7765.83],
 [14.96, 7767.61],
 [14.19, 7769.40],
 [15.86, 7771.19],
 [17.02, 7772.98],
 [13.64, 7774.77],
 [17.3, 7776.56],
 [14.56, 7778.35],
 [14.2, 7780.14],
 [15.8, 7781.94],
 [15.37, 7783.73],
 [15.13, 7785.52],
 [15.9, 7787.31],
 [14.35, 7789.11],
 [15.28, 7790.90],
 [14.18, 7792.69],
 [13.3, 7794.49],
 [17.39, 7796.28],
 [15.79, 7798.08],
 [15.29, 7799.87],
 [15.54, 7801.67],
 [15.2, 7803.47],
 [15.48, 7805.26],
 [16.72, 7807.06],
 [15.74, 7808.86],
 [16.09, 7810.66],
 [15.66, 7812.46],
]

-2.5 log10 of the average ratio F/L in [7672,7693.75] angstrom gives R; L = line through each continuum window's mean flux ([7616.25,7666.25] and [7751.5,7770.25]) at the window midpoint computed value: 0.05 mag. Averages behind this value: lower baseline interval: 16.2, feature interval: 15.2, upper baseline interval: 15.3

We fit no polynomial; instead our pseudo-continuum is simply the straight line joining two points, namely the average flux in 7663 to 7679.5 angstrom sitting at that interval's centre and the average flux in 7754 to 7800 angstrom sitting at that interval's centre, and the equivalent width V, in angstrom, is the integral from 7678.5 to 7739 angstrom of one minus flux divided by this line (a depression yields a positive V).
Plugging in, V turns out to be -4.6 angstrom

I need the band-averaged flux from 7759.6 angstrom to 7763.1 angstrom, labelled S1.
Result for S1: 14.8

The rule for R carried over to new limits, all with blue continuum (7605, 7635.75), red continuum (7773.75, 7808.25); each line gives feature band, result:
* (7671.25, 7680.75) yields 0.057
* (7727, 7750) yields -0.192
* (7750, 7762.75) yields -0.064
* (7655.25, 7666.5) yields -0.025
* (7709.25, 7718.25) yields 0.051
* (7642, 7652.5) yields -0.017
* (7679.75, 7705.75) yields 0.031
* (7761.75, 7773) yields 0.042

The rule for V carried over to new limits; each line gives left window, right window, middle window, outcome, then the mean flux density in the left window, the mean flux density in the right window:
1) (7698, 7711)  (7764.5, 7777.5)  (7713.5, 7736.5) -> -2.49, 15.6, 15.4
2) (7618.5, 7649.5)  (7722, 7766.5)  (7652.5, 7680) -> 0.88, 15.9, 17.2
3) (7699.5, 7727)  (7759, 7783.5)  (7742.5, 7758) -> -2.13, 15.3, 15.1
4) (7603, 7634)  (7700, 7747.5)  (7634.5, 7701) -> 2.33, 16.1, 16.7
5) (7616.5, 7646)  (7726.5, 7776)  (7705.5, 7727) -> 1.64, 16.2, 17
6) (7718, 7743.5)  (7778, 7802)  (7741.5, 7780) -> 1.23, 17.8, 15.2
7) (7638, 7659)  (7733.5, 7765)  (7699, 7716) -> 1.29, 16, 17.3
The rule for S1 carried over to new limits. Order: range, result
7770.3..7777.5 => 15.9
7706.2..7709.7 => 16.5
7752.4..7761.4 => 15.9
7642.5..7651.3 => 16.3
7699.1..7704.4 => 14.5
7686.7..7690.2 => 15.9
